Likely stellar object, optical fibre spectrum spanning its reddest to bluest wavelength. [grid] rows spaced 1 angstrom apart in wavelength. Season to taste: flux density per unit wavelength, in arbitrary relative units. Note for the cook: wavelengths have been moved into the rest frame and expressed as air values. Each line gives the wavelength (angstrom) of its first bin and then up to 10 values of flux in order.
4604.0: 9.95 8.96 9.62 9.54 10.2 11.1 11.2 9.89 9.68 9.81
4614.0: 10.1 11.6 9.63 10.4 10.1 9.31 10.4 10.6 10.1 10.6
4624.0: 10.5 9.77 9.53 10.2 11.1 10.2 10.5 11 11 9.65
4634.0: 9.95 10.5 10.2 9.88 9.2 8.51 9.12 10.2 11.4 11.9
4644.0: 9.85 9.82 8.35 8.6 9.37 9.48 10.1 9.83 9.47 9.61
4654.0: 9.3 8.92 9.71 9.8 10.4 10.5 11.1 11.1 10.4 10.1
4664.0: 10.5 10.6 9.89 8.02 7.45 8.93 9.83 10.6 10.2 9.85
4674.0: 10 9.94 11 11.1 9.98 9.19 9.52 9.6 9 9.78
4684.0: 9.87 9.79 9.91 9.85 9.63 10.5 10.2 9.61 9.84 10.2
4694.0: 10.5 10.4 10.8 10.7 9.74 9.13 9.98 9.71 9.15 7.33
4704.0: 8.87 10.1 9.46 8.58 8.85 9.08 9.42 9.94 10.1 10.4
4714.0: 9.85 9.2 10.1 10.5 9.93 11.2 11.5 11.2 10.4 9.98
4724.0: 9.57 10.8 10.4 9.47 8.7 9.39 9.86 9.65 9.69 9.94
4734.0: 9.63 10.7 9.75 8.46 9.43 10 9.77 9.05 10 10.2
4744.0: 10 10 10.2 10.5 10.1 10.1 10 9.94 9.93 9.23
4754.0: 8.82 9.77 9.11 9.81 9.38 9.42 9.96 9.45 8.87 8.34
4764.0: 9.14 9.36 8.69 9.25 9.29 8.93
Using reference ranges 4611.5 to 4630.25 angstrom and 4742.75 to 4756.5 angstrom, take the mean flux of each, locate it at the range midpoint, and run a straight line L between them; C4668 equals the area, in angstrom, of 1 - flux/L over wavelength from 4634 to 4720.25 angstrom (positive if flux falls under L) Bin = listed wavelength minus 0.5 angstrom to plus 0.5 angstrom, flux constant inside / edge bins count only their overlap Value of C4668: 1.9 angstrom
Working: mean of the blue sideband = 10.2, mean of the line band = 9.83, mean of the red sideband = 9.84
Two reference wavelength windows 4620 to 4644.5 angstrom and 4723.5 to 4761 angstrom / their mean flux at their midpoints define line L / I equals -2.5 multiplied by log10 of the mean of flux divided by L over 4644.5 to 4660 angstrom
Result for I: 0.06 mag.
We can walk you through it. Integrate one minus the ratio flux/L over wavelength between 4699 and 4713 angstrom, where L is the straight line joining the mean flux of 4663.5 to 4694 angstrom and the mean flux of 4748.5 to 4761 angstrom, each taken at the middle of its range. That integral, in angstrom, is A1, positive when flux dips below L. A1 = 0.63 angstrom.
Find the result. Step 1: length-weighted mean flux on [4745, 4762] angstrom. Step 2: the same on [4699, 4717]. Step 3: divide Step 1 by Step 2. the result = 1.03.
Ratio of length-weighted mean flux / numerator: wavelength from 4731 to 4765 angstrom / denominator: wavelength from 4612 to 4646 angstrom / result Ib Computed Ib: 0.95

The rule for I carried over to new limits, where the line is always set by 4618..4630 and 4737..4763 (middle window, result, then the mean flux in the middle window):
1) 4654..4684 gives 0.01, 9.89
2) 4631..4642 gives 0.02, 9.95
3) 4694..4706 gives 0.03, 9.66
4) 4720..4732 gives -0.02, 10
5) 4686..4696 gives -0.02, 10.1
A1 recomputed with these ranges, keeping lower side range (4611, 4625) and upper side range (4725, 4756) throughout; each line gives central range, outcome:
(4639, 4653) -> 0.47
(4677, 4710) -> 0.85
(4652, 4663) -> -0.01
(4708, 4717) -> 0.10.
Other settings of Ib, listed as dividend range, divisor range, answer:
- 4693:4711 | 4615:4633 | 0.93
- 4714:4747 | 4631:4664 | 1.00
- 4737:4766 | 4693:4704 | 0.99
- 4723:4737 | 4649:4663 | 0.98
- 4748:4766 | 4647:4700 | 0.96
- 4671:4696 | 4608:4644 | 0.98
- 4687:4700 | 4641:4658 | 1.03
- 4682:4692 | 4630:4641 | 0.99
